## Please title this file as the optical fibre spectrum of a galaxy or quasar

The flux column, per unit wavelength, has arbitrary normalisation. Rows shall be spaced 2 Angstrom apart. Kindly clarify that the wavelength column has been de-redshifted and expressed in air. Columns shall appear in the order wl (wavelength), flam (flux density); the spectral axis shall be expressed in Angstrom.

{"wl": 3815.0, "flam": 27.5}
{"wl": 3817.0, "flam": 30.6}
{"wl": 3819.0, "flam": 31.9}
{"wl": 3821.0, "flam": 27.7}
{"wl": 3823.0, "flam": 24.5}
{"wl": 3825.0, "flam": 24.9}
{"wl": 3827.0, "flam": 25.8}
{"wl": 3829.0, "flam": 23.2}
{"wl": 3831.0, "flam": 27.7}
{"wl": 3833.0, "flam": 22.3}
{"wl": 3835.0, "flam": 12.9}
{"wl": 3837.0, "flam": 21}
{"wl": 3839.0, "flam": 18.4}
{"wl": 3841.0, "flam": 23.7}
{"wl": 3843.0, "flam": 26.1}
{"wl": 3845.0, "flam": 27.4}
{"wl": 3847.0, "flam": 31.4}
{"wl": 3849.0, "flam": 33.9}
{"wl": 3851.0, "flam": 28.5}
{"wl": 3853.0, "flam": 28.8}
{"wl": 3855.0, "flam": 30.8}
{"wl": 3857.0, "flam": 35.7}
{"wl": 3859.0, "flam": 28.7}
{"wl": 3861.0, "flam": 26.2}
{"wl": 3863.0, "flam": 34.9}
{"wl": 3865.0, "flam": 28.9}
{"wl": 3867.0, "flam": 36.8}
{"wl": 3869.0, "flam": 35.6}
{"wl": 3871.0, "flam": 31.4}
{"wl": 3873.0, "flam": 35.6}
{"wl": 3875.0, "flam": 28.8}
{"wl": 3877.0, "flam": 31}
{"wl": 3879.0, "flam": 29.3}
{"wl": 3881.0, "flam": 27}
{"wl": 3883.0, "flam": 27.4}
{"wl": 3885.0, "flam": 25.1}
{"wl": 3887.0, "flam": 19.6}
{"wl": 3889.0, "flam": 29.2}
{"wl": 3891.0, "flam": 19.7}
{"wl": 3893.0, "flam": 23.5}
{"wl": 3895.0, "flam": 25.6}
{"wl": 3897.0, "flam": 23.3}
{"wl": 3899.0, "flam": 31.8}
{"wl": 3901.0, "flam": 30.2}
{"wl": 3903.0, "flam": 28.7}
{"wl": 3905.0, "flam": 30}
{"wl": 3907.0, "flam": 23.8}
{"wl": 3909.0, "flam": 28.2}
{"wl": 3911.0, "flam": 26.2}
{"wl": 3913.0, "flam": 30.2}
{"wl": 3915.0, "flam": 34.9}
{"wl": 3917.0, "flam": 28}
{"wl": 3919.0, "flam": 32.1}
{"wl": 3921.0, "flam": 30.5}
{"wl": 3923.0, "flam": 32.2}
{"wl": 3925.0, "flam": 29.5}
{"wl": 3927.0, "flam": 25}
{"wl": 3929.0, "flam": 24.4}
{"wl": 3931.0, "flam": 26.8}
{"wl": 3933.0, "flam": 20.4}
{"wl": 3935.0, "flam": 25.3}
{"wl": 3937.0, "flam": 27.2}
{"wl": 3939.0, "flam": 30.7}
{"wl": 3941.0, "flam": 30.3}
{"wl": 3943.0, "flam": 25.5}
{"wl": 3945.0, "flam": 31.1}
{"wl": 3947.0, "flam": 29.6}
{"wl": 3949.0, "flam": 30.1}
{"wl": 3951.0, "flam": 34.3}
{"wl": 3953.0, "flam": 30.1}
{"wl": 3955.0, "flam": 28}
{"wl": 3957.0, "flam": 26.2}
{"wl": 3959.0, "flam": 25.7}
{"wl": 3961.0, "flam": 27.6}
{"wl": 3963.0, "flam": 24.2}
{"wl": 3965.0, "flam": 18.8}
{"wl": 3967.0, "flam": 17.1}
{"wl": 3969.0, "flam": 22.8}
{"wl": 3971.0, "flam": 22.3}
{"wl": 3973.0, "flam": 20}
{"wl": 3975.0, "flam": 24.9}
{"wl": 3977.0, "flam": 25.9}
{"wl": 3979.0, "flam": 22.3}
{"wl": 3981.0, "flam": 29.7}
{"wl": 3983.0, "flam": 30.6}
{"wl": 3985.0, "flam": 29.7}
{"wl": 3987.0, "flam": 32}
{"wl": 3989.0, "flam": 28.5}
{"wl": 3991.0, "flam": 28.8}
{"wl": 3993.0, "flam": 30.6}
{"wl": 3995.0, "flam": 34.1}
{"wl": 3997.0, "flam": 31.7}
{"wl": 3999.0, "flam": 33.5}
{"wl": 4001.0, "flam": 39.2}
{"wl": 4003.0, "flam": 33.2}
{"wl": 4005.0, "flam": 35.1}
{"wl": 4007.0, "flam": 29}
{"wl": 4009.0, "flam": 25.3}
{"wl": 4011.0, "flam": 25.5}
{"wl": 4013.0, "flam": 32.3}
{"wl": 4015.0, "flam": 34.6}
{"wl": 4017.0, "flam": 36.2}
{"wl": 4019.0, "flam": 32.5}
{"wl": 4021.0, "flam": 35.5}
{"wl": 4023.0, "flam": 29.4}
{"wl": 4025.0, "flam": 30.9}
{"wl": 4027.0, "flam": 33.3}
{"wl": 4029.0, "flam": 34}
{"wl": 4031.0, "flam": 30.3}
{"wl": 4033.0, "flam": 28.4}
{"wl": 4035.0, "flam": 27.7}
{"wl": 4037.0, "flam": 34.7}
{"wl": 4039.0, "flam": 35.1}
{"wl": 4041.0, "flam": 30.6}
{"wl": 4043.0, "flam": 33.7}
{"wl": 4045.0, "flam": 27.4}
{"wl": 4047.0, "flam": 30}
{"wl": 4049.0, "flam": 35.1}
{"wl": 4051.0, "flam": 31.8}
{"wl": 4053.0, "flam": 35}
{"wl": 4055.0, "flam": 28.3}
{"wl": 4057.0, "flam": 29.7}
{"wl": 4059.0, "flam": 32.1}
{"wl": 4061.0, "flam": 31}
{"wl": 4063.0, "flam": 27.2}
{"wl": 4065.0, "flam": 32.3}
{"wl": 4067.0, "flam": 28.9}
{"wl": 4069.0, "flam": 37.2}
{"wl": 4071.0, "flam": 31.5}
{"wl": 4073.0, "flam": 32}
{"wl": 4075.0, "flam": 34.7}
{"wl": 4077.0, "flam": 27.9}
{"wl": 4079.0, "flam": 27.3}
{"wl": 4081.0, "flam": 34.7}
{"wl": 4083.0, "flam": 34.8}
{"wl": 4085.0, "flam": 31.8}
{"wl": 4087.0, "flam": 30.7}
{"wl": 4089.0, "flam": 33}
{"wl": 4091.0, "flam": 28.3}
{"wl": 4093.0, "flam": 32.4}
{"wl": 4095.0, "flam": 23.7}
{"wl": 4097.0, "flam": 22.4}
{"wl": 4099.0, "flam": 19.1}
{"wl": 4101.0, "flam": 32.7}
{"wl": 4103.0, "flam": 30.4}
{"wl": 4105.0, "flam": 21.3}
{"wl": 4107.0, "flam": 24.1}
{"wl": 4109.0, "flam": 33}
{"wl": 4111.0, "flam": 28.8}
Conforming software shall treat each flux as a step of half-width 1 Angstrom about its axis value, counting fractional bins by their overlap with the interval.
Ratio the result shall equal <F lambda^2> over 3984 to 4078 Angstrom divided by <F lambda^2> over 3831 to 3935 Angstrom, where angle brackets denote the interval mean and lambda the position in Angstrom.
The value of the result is 1.22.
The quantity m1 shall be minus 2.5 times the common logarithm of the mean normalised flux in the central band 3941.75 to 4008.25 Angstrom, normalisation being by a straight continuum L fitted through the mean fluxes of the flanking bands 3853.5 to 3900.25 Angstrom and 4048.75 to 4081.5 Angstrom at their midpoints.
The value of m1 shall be 0.08 mag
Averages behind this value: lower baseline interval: 29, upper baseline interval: 31.4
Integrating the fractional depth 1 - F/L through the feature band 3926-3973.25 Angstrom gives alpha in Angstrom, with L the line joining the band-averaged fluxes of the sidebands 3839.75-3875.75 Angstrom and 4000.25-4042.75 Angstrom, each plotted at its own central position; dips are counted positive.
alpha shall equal 8.0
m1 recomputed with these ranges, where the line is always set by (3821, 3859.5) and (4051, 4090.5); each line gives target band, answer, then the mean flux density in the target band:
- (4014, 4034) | -0.072 mag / 32.5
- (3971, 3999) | 0.045 mag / 28.3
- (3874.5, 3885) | -0.052 mag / 28.4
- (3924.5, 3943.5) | 0.074 mag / 26.5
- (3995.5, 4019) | -0.081 mag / 32.4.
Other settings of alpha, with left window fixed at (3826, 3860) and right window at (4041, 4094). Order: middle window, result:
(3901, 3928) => -1.3 Angstrom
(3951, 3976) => 4.0 Angstrom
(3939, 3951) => -0.5 Angstrom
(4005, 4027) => -0.8 Angstrom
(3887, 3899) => 1.3 Angstrom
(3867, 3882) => -2.6 Angstrom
